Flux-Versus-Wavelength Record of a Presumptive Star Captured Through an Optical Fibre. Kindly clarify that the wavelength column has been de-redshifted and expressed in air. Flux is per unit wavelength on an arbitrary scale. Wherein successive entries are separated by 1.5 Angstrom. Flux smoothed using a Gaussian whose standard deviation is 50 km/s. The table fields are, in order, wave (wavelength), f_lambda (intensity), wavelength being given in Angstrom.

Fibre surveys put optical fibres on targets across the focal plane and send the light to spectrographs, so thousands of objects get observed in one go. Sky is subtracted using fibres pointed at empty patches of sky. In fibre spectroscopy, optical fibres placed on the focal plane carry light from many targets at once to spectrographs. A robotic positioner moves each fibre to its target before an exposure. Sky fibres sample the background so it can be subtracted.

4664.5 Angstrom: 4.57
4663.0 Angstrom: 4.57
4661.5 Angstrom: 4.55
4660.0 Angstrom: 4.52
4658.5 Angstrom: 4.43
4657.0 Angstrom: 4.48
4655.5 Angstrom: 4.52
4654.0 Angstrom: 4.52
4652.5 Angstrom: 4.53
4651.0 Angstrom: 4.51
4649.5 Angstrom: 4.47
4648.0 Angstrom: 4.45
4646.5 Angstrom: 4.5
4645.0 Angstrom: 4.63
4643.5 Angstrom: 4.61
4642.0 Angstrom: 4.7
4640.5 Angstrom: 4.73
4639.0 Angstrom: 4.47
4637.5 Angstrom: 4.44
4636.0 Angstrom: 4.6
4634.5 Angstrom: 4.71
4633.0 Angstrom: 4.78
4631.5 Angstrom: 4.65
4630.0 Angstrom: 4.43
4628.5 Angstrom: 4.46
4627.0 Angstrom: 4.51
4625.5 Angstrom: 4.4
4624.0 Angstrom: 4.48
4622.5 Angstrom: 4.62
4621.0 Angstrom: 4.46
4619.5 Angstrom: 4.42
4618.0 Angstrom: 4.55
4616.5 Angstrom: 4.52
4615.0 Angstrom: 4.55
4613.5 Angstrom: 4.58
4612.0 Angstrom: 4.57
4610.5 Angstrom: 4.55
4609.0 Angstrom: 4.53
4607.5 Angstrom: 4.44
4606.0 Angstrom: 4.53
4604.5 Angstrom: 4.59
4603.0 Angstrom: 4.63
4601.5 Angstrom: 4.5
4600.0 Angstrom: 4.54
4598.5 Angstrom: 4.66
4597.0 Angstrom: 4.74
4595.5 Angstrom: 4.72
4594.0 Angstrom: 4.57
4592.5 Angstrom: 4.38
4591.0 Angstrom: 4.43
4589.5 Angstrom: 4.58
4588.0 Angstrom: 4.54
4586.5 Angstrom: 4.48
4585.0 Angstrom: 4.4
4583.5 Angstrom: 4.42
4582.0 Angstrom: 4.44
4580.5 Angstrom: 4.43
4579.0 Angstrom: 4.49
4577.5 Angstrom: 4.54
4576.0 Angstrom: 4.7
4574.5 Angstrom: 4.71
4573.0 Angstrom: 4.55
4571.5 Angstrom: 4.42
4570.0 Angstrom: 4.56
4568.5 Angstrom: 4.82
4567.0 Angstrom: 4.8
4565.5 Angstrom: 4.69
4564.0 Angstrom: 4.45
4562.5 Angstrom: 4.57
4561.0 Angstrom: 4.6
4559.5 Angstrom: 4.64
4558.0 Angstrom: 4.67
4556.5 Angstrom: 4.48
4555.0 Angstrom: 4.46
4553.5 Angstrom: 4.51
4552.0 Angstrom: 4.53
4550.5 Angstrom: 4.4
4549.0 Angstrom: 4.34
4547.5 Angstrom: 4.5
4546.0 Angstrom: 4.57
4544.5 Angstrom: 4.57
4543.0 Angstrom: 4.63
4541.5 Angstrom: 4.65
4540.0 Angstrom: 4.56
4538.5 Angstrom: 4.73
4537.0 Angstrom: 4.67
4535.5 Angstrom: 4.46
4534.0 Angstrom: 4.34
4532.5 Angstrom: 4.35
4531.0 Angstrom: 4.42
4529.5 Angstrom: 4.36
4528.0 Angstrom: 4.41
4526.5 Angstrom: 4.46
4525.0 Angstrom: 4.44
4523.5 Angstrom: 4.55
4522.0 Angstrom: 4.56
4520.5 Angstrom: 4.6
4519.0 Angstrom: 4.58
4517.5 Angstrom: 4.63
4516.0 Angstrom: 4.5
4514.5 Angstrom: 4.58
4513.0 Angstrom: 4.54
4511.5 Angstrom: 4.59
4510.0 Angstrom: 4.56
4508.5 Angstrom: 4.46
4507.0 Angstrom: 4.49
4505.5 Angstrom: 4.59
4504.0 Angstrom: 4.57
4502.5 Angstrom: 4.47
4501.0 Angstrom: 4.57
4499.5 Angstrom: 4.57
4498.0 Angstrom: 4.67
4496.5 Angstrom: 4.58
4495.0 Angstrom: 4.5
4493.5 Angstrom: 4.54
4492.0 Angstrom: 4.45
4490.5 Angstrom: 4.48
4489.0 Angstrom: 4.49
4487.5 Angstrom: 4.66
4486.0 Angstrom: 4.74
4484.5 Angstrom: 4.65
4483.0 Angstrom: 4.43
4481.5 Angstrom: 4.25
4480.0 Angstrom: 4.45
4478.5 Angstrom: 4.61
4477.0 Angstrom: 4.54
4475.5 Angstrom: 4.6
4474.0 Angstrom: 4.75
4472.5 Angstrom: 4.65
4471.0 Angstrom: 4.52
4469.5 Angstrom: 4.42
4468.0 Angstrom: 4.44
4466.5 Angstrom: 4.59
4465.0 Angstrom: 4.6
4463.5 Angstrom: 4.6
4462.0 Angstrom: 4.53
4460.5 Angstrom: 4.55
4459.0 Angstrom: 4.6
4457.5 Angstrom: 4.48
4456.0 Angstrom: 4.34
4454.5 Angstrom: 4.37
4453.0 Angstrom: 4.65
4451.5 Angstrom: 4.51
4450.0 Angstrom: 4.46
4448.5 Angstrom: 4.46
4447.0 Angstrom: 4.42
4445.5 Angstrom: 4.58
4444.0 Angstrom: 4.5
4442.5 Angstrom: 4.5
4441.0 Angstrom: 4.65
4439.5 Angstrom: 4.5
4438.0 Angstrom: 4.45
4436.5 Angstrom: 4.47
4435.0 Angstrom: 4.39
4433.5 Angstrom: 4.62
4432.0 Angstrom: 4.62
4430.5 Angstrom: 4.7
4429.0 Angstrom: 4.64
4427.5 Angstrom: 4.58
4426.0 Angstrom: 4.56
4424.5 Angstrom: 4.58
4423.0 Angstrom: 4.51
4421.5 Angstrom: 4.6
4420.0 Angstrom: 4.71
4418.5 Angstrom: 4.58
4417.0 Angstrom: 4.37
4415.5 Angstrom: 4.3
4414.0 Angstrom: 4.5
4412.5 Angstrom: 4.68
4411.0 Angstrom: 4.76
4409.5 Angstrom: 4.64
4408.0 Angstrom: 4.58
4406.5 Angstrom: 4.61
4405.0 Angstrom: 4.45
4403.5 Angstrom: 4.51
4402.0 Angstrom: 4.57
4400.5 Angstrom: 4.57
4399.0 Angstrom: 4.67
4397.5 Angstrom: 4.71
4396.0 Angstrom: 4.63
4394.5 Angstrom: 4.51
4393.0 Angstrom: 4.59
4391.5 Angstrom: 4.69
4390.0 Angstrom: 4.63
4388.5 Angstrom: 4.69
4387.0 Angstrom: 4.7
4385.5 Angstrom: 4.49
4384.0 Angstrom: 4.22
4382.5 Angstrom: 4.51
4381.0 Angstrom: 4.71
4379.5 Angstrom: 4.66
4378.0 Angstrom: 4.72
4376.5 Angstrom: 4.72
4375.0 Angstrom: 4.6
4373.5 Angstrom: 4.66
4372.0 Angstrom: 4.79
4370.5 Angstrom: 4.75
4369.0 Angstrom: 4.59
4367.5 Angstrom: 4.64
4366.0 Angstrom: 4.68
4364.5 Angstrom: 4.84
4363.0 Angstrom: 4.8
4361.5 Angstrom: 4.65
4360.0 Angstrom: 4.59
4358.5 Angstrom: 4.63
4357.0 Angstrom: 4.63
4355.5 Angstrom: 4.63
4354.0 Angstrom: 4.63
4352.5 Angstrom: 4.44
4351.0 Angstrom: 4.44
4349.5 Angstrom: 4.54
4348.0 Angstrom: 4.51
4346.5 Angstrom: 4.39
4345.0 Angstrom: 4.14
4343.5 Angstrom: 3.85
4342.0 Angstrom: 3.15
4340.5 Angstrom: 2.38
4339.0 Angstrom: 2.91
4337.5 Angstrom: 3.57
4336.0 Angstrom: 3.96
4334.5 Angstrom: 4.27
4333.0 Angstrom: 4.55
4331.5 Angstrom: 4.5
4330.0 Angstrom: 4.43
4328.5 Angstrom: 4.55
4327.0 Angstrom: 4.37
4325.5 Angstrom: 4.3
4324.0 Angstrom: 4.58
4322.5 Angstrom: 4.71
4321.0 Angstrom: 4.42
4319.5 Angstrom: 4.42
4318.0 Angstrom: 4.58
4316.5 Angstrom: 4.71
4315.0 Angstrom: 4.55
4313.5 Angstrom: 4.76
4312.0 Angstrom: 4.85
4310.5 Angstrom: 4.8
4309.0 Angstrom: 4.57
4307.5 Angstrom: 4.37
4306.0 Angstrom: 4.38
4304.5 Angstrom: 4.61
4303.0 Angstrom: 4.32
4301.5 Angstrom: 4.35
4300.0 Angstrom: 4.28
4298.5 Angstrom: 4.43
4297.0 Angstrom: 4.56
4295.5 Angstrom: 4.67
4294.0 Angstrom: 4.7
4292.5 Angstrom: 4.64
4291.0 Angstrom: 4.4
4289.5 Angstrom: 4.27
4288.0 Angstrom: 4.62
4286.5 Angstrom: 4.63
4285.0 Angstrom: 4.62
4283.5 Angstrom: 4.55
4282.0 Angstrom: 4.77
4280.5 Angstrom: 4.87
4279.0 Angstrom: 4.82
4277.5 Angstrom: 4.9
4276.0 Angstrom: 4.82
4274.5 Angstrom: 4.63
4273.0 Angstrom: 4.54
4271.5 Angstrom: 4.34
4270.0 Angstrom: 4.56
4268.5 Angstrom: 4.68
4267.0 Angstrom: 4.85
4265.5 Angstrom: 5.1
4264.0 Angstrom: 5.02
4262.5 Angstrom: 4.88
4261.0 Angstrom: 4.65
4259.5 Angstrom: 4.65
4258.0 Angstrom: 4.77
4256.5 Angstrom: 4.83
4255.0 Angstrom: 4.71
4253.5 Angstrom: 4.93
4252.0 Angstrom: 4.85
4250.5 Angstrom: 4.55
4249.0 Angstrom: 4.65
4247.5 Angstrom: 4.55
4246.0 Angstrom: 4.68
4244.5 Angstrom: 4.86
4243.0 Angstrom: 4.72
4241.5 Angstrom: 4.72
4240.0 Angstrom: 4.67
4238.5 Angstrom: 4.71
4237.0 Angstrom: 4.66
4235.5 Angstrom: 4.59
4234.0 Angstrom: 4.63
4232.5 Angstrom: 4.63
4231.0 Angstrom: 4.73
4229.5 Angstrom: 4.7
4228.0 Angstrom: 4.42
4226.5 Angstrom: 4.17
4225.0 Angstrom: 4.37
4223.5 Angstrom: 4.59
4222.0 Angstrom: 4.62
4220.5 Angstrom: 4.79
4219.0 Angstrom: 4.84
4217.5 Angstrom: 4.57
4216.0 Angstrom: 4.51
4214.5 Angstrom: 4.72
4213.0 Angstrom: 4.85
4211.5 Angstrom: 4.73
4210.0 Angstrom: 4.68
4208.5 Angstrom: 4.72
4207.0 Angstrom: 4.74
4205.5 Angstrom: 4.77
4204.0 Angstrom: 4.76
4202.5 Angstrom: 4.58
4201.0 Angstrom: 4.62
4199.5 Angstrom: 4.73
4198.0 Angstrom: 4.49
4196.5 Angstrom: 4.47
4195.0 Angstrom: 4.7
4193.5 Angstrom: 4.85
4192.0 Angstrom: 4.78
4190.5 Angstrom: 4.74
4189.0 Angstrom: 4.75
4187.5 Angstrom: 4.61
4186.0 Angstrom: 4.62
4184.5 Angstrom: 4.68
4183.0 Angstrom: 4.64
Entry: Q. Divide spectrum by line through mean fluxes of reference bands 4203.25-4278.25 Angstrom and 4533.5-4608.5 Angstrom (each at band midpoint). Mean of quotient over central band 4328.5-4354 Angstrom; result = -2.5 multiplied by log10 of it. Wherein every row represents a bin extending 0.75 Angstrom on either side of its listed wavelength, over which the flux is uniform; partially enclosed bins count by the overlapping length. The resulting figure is 0.15 mag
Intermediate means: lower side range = 4.69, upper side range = 4.55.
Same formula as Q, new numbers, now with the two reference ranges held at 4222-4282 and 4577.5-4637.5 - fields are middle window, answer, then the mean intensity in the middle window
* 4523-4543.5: 0.016 mag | 4.5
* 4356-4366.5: -0.010 mag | 4.69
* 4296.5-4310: 0.056 mag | 4.43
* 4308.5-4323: 0.006 mag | 4.64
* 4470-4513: 0.008 mag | 4.55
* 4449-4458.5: 0.031 mag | 4.47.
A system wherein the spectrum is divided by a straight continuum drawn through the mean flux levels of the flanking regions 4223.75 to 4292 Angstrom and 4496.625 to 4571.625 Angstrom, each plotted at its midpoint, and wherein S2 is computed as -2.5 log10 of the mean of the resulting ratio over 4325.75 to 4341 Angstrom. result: 0.164 mag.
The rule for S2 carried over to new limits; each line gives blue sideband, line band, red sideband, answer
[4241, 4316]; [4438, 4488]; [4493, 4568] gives 0.01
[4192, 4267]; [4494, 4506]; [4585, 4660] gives 0.01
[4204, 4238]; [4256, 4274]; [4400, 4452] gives -0.03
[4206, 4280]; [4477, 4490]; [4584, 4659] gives 0.01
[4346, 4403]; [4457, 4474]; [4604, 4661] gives 0.01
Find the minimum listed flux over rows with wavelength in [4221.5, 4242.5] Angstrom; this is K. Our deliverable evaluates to 4.17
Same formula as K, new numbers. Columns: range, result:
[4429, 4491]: 4.25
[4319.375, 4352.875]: 2.38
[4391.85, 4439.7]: 4.3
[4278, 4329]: 4.27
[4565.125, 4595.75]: 4.38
